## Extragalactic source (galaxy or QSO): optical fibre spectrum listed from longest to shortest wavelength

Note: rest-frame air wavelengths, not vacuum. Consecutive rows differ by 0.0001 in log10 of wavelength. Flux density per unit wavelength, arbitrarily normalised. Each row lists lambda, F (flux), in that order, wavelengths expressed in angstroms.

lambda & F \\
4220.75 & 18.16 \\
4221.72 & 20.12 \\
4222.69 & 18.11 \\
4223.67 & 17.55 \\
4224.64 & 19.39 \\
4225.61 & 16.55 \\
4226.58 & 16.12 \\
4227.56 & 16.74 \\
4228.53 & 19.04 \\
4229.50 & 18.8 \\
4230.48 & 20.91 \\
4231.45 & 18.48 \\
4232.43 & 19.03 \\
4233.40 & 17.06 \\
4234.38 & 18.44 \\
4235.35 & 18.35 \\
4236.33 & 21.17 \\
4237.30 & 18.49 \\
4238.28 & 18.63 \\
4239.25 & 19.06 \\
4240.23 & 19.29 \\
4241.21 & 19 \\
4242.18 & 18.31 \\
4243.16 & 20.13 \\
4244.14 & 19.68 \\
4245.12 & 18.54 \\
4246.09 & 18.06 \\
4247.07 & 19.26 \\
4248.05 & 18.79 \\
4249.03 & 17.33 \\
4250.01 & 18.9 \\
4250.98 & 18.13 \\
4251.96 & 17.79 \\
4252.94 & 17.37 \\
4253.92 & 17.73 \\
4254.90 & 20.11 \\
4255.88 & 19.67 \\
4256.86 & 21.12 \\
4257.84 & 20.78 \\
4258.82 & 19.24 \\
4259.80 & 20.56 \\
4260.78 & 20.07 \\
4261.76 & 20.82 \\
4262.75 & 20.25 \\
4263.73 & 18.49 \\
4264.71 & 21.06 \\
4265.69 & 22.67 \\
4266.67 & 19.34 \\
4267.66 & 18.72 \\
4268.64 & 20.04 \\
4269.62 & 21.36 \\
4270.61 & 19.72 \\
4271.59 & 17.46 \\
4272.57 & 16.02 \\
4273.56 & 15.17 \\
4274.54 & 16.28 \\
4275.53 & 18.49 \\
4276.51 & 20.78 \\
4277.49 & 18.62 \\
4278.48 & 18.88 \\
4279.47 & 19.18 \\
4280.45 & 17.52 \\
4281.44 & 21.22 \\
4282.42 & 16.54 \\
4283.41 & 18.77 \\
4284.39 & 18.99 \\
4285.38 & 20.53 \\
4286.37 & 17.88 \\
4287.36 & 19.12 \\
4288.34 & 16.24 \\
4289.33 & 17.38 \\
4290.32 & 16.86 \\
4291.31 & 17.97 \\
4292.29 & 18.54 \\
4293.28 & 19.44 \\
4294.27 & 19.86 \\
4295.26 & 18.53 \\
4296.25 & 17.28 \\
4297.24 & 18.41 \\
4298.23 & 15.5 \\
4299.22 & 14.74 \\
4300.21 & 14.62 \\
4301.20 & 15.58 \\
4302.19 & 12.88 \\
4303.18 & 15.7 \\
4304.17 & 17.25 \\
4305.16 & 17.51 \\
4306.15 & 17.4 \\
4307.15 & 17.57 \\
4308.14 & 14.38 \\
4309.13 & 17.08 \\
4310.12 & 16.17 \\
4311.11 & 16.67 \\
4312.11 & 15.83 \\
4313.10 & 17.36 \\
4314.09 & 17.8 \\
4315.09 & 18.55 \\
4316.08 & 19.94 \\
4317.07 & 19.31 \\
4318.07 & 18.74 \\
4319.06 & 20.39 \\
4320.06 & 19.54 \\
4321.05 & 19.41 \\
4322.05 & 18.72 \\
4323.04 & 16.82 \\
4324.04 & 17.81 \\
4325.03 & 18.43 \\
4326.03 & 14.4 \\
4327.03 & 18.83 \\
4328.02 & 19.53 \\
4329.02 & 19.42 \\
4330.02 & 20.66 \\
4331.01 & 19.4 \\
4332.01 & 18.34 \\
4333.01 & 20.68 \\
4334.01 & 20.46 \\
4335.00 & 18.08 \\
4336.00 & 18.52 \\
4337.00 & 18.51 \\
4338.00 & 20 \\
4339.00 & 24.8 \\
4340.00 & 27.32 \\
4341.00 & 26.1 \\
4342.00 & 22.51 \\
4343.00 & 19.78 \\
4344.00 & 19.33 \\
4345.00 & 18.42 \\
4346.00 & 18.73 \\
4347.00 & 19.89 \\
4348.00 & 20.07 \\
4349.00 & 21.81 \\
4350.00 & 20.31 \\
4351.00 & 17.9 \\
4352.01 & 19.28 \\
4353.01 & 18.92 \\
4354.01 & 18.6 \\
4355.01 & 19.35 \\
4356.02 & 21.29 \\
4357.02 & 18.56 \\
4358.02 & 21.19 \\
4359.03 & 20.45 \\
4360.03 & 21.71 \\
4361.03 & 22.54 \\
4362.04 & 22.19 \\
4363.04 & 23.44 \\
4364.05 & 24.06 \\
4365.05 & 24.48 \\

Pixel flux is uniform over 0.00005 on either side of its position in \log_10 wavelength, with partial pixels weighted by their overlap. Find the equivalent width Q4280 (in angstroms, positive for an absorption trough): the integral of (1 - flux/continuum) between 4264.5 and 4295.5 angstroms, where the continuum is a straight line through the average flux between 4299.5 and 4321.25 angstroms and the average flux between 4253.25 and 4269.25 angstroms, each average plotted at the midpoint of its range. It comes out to 0.4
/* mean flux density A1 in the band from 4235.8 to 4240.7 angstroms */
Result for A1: 19.3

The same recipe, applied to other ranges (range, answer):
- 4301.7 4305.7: 15.9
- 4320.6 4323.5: 18.3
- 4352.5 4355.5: 19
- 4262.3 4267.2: 20.4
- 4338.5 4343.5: 24.1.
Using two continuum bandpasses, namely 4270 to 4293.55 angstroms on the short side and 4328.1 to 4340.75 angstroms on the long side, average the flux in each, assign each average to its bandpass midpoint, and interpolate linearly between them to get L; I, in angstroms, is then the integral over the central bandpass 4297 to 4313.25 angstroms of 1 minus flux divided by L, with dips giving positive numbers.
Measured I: 2.7 angstroms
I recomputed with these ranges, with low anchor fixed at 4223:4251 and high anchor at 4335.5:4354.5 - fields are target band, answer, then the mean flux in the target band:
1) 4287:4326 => 4.8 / 17.4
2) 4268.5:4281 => 0.6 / 18.4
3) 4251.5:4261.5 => -0.3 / 19.5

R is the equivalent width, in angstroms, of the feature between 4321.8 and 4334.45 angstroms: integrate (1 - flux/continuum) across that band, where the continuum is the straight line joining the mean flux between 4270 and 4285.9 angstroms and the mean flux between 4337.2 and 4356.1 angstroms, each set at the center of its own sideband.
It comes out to 0.9 angstroms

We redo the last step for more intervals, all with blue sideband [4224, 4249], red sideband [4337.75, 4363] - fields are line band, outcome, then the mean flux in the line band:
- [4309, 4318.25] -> 1.1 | 17.7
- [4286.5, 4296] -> 0.8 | 18.2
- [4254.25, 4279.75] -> -0.2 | 19.4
